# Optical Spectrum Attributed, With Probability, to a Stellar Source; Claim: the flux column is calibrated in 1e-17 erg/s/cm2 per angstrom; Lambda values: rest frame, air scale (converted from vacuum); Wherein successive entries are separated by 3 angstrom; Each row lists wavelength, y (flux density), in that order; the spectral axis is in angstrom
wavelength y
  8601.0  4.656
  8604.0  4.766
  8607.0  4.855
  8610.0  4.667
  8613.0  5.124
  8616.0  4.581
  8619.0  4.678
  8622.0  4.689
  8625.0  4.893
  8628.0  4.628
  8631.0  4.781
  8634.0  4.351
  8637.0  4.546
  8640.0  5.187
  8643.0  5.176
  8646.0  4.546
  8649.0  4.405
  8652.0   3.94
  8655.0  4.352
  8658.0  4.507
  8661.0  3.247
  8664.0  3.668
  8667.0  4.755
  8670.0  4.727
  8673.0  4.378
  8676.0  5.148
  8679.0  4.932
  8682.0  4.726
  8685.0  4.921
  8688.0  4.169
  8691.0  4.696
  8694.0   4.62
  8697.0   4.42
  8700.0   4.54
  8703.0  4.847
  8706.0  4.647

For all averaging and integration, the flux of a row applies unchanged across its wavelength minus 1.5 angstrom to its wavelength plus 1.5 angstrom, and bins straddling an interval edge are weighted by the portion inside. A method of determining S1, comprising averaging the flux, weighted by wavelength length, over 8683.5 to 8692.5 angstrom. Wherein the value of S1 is 4.6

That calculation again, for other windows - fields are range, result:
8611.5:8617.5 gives 4.85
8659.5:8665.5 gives 3.46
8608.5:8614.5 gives 4.9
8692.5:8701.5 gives 4.53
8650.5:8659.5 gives 4.27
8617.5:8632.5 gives 4.73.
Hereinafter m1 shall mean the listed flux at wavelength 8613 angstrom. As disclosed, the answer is 5.124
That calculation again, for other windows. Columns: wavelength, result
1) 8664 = 3.668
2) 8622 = 4.689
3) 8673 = 4.378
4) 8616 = 4.581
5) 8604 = 4.766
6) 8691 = 4.696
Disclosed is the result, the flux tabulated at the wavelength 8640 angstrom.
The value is 5.187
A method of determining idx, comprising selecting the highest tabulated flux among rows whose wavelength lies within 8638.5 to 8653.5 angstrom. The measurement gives 5.187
